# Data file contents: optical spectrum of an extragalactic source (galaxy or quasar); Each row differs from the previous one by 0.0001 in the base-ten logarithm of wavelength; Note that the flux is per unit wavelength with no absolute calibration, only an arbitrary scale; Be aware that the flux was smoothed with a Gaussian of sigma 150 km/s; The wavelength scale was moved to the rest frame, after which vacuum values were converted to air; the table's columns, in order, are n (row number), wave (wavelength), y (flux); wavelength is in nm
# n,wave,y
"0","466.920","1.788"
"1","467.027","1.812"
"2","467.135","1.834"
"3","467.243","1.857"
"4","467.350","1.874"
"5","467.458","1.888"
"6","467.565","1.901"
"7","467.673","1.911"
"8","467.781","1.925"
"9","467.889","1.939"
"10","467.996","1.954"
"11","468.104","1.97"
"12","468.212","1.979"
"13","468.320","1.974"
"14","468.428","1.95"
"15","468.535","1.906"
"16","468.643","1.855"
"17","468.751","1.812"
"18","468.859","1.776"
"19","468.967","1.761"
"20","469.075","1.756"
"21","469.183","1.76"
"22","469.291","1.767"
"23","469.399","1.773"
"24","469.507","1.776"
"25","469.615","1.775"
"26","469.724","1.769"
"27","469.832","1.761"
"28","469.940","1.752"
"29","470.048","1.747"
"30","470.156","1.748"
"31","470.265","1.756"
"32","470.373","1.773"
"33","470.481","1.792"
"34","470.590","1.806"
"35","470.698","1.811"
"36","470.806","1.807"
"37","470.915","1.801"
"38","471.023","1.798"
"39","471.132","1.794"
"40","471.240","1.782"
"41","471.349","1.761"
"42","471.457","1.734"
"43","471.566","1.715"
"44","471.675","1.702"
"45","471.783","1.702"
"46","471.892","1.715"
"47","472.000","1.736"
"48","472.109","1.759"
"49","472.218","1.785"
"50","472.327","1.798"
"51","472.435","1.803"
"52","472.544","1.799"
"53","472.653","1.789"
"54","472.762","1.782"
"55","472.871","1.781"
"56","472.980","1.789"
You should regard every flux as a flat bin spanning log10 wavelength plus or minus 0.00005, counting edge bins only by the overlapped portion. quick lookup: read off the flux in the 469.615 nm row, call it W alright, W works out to 1.775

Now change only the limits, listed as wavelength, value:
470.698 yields 1.811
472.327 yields 1.798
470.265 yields 1.756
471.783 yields 1.702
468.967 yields 1.761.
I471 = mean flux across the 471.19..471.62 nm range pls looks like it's 1.75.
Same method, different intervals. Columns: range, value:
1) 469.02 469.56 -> 1.77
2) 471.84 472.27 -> 1.75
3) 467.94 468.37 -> 1.97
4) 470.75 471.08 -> 1.8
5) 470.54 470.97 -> 1.81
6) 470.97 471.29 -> 1.79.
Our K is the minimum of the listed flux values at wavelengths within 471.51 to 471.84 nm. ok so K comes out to 1.702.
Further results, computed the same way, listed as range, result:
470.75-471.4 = 1.761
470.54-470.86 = 1.806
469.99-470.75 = 1.747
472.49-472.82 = 1.782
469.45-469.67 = 1.775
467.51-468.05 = 1.901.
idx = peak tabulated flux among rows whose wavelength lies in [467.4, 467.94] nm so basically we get 1.939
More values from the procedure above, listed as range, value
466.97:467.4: 1.874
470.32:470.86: 1.811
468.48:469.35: 1.906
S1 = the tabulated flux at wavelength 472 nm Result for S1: 1.736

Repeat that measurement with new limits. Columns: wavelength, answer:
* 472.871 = 1.781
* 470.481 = 1.792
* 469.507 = 1.776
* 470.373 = 1.773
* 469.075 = 1.756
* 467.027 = 1.812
